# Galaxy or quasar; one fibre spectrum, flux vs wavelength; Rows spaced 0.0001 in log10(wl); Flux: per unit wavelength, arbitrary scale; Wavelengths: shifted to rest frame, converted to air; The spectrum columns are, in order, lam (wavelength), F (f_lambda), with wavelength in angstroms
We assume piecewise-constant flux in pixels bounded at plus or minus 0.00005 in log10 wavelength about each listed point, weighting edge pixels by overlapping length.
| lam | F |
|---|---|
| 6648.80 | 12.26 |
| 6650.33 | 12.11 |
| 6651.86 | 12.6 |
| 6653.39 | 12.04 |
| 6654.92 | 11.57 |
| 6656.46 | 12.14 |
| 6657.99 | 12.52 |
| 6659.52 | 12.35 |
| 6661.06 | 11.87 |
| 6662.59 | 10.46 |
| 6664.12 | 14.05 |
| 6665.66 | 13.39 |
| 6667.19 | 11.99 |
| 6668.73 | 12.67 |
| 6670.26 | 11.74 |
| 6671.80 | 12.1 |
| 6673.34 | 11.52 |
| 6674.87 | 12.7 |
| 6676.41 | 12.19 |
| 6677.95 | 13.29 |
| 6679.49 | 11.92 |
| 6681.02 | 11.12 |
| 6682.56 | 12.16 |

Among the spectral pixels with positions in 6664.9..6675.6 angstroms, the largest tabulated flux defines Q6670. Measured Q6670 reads 13.39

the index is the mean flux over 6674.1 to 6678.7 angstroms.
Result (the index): 12.7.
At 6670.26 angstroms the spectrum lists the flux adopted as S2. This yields 11.74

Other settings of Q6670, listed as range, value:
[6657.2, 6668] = 14.05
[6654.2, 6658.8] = 12.52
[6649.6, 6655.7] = 12.6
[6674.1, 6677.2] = 12.7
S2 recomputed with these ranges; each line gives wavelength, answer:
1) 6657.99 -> 12.52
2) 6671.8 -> 12.1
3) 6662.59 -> 10.46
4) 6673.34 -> 11.52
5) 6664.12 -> 14.05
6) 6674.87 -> 12.7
